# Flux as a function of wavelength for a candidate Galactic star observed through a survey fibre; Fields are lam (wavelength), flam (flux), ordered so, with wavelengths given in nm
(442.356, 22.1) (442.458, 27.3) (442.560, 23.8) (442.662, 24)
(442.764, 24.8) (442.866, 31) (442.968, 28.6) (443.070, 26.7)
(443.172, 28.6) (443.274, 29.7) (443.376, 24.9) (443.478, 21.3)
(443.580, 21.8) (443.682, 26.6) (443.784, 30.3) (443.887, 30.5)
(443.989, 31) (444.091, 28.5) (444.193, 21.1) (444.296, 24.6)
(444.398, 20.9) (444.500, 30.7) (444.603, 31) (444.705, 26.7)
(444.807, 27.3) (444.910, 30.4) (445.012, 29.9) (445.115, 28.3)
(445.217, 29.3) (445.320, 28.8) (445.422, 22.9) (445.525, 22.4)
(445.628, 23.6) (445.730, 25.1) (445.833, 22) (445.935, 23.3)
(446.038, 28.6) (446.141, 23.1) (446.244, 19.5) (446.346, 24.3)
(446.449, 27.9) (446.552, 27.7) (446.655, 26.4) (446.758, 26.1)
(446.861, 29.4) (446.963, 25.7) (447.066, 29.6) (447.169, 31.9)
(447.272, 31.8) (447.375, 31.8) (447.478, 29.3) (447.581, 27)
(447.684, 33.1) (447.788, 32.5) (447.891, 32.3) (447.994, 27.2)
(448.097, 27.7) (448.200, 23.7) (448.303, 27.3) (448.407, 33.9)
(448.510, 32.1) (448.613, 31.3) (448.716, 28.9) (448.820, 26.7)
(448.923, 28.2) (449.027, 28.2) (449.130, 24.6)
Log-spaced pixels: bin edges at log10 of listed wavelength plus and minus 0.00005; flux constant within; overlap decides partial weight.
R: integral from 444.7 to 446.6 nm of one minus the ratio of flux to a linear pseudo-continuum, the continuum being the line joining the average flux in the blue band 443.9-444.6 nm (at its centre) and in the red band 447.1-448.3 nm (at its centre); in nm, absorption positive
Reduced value 0.14 nm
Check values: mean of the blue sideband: 26.7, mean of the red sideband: 29.7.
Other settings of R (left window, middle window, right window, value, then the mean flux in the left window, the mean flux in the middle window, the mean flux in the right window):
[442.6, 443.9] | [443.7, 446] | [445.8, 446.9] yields -0.07 nm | 26.7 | 26.8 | 25.3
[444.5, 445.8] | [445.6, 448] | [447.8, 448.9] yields 0.07 nm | 27.2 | 27.5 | 29.2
